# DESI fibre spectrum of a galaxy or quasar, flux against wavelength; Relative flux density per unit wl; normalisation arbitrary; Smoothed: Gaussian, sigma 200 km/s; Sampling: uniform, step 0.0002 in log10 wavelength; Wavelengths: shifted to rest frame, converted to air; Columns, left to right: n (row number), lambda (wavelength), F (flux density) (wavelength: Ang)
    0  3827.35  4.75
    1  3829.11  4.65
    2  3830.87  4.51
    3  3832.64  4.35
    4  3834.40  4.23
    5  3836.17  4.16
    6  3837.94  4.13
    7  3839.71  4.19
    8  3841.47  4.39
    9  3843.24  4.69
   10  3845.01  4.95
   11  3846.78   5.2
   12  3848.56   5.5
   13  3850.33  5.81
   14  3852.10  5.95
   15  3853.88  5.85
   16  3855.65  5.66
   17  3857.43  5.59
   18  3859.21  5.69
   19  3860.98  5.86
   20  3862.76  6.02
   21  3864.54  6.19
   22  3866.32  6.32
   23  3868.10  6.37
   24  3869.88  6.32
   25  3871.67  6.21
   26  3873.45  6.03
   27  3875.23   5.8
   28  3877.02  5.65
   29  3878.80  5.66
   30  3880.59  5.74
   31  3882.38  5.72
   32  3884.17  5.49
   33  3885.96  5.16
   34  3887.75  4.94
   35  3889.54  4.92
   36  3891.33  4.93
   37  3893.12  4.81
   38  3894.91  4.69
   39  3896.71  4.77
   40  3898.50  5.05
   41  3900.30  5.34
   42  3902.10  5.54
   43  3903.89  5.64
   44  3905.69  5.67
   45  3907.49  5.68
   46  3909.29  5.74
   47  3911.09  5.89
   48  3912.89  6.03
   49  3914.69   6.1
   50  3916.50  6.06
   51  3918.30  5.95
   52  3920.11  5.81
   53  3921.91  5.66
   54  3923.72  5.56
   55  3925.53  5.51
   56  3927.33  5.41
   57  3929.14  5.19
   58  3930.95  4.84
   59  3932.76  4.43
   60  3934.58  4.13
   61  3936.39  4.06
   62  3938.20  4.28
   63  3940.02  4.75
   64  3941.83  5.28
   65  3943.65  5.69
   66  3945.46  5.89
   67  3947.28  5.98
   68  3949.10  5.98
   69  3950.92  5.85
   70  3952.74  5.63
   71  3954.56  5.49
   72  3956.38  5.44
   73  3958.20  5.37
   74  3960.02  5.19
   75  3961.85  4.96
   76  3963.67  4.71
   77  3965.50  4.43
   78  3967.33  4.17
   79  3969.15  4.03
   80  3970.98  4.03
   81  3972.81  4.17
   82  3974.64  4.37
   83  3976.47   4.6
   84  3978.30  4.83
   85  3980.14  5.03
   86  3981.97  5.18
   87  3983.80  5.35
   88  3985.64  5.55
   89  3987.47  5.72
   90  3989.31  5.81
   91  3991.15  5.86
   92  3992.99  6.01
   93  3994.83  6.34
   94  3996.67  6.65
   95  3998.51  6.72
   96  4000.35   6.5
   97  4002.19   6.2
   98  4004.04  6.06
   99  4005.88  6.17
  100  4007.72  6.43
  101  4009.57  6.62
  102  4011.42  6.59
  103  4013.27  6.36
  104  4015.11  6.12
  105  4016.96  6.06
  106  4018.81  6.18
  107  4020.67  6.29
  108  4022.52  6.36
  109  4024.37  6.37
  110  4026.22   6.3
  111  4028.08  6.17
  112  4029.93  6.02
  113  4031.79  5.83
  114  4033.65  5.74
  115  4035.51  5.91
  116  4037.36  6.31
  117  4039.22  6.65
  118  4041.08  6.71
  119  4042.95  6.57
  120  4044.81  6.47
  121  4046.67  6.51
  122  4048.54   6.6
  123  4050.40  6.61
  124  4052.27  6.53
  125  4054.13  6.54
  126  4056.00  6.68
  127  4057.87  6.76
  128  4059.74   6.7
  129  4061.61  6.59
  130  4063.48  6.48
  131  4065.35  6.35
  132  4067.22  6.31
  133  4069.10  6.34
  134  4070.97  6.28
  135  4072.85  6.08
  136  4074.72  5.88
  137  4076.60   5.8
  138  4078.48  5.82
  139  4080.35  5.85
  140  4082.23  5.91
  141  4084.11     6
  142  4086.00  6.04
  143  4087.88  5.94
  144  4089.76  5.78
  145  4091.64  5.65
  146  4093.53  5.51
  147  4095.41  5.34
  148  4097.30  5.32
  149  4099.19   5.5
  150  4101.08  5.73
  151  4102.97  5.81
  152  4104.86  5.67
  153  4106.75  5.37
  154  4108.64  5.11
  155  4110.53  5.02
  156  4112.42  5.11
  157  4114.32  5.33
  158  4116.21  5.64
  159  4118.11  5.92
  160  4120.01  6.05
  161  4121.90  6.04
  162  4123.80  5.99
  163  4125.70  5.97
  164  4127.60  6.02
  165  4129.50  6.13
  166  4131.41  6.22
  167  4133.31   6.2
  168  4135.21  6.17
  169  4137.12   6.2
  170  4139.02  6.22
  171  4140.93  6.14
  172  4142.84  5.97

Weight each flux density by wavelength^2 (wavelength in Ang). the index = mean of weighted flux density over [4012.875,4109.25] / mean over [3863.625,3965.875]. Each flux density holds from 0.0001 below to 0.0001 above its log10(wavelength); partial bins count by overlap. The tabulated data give 1.2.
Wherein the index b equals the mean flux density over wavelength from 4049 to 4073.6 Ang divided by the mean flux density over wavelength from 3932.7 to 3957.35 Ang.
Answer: 1.24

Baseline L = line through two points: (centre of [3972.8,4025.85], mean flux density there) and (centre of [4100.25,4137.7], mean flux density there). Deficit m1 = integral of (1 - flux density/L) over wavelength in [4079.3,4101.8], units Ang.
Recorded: 0.4 Ang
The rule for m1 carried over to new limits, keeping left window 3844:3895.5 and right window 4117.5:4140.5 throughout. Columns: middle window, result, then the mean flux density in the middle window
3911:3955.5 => 2.6 Ang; 5.41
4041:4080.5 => -2.7 Ang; 6.39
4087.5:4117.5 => 2.8 Ang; 5.49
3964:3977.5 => 3.5 Ang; 4.28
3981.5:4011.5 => -1.3 Ang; 6.1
